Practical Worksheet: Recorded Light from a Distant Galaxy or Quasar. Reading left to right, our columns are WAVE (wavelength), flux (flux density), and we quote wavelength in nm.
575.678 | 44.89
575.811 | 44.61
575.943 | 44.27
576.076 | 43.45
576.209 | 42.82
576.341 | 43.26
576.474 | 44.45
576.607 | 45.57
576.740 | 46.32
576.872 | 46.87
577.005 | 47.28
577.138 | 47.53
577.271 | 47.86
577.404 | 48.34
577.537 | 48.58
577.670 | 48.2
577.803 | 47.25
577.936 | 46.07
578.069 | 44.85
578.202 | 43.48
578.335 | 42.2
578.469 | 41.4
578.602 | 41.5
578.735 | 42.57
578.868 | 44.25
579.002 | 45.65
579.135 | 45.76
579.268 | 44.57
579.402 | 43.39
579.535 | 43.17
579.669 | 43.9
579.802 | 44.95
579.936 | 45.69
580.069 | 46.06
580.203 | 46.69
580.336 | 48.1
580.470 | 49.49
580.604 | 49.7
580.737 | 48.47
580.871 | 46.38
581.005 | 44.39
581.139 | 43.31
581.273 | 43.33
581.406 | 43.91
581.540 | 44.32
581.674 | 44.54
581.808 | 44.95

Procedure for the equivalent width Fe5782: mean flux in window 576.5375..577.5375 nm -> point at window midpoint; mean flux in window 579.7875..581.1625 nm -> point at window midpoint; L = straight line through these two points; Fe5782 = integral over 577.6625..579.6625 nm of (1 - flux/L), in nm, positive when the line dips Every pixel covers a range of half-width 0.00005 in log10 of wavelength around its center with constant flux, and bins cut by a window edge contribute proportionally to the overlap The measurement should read 0.12 nm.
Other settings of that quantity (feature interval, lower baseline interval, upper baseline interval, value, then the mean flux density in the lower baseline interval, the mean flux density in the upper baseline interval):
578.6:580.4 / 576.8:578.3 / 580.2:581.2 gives 0.08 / 46.9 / 47.1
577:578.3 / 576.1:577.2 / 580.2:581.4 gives -0.03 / 45.4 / 46.5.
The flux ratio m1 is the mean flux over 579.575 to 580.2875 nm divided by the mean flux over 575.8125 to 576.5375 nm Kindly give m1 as 1.04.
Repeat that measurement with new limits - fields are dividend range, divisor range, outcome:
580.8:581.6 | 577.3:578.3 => 0.95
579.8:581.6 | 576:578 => 1.00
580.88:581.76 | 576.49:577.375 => 0.94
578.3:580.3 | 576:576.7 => 1.01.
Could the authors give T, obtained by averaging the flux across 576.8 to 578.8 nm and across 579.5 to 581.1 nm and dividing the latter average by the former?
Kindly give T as 1.02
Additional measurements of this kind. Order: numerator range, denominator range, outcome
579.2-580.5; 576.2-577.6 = 0.98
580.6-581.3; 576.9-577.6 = 0.96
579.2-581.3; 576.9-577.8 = 0.96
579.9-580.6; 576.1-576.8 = 1.07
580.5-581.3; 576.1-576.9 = 1.03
